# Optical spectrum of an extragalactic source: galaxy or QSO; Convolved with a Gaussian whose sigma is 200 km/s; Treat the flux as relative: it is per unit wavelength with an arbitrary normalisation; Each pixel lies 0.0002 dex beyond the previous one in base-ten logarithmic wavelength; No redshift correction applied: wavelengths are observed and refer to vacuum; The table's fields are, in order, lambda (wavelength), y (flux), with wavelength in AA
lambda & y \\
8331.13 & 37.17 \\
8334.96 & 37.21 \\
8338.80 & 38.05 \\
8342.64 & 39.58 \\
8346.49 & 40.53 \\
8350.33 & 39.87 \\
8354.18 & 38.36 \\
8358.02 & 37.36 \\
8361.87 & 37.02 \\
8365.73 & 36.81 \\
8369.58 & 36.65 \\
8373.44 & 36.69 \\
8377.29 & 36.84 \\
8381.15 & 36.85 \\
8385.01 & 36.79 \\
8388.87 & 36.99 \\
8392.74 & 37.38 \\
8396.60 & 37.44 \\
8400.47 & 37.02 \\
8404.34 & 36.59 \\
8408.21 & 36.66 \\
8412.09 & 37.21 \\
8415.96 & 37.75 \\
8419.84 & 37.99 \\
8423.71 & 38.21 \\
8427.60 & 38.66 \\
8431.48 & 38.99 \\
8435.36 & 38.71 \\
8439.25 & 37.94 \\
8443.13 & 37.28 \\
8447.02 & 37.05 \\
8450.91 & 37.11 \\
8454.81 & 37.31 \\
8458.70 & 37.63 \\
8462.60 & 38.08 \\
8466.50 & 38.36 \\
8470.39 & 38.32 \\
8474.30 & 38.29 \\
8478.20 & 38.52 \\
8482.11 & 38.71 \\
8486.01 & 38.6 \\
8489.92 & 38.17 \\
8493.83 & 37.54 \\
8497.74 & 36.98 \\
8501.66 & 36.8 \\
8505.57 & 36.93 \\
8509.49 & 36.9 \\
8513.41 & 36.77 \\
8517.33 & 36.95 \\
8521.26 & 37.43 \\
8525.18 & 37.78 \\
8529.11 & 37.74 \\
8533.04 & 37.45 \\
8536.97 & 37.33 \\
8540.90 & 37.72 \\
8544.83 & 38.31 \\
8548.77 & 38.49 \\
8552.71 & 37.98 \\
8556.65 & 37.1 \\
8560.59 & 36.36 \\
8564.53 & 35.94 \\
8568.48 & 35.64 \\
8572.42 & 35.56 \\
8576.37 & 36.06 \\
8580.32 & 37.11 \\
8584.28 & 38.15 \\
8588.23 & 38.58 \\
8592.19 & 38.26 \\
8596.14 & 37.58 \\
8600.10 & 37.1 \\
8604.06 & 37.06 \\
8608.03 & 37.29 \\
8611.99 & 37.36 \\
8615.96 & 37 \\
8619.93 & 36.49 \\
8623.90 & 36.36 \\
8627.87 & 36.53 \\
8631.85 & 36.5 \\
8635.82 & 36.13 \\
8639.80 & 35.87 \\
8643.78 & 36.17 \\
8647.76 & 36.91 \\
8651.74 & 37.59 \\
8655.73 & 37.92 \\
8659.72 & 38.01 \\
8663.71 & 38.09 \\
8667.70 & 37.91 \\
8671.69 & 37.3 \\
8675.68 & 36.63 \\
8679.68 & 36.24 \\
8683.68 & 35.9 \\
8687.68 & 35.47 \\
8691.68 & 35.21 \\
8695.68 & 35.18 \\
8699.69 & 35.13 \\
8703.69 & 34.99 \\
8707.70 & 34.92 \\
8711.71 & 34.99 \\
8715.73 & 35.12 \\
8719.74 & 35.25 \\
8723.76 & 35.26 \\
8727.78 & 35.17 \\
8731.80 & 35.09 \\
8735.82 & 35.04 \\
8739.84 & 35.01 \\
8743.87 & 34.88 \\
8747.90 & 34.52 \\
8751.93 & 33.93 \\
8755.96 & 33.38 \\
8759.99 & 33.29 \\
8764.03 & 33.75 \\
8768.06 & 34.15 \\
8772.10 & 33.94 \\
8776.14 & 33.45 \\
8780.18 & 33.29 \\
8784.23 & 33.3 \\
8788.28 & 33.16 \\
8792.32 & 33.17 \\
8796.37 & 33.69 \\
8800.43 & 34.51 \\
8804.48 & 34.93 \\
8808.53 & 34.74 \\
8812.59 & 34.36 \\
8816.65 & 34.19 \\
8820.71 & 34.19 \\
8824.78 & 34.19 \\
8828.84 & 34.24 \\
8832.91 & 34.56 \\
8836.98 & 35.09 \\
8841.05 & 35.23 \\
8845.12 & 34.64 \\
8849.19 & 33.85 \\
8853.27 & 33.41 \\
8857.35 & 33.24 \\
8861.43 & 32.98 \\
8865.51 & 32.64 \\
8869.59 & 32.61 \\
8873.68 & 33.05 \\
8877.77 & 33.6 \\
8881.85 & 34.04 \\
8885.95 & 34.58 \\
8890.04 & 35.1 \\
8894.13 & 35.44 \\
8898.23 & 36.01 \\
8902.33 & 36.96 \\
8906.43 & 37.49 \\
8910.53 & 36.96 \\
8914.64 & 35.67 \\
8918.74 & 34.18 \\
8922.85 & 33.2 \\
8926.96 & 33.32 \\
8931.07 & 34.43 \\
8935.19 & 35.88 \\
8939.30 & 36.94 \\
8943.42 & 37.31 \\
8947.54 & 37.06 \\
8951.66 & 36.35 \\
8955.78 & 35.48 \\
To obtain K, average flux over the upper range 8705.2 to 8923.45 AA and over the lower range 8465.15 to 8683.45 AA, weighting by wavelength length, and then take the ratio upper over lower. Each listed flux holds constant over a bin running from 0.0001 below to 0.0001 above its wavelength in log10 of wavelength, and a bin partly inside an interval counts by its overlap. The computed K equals 0.92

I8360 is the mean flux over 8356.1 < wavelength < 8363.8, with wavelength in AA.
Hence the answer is 37.2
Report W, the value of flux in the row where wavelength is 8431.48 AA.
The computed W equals 38.99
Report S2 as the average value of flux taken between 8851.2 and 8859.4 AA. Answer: 33.3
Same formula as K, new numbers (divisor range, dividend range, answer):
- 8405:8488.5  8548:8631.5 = 0.98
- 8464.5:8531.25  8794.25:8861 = 0.91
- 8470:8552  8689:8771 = 0.92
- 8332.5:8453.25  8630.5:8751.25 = 0.95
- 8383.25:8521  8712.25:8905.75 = 0.91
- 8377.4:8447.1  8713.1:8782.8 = 0.92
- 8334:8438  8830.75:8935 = 0.92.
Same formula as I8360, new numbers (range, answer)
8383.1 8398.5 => 37.2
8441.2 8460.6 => 37.3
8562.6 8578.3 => 35.8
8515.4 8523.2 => 37.2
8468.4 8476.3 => 38.3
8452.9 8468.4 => 37.8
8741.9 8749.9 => 34.7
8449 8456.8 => 37.2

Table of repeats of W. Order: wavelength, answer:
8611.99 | 37.36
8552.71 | 37.98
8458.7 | 37.63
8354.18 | 38.36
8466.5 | 38.36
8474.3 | 38.29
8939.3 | 36.94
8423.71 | 38.21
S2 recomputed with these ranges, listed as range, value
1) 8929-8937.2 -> 35.1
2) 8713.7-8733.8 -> 35.2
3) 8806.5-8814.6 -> 34.6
